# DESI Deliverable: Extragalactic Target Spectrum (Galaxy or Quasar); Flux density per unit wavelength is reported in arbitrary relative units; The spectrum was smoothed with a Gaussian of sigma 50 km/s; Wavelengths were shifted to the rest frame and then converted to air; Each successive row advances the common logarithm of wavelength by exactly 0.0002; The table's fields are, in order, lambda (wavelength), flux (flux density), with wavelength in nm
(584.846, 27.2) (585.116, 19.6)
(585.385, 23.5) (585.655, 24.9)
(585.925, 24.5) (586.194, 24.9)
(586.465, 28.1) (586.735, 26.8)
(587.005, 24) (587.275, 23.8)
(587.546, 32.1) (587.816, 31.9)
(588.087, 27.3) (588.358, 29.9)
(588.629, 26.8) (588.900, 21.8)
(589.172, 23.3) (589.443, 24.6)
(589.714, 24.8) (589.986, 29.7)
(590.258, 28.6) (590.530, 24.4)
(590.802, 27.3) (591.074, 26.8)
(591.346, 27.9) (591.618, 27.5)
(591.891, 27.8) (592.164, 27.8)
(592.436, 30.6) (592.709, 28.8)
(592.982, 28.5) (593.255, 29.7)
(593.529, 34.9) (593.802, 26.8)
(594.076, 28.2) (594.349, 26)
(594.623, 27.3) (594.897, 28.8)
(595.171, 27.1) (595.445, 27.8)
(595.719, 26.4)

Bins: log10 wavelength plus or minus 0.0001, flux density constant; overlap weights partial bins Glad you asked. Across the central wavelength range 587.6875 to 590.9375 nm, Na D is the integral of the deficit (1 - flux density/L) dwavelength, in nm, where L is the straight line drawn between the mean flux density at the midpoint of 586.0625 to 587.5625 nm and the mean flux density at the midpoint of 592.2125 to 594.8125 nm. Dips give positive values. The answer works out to 0.06 nm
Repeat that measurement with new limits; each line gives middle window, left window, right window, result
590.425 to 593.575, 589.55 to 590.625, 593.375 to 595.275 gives -0.08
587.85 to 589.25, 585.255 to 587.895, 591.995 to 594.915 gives 0.04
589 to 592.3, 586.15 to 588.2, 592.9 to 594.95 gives 0.17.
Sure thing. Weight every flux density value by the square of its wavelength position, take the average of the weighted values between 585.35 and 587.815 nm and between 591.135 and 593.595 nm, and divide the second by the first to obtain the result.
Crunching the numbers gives 1.1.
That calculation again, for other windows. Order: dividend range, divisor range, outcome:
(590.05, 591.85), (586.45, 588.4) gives 0.99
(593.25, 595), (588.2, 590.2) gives 1.13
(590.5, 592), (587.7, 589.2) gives 1.01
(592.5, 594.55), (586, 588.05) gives 1.09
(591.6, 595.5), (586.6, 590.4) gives 1.08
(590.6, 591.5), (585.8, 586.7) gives 1.06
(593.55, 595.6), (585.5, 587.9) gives 1.07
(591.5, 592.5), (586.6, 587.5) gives 1.12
